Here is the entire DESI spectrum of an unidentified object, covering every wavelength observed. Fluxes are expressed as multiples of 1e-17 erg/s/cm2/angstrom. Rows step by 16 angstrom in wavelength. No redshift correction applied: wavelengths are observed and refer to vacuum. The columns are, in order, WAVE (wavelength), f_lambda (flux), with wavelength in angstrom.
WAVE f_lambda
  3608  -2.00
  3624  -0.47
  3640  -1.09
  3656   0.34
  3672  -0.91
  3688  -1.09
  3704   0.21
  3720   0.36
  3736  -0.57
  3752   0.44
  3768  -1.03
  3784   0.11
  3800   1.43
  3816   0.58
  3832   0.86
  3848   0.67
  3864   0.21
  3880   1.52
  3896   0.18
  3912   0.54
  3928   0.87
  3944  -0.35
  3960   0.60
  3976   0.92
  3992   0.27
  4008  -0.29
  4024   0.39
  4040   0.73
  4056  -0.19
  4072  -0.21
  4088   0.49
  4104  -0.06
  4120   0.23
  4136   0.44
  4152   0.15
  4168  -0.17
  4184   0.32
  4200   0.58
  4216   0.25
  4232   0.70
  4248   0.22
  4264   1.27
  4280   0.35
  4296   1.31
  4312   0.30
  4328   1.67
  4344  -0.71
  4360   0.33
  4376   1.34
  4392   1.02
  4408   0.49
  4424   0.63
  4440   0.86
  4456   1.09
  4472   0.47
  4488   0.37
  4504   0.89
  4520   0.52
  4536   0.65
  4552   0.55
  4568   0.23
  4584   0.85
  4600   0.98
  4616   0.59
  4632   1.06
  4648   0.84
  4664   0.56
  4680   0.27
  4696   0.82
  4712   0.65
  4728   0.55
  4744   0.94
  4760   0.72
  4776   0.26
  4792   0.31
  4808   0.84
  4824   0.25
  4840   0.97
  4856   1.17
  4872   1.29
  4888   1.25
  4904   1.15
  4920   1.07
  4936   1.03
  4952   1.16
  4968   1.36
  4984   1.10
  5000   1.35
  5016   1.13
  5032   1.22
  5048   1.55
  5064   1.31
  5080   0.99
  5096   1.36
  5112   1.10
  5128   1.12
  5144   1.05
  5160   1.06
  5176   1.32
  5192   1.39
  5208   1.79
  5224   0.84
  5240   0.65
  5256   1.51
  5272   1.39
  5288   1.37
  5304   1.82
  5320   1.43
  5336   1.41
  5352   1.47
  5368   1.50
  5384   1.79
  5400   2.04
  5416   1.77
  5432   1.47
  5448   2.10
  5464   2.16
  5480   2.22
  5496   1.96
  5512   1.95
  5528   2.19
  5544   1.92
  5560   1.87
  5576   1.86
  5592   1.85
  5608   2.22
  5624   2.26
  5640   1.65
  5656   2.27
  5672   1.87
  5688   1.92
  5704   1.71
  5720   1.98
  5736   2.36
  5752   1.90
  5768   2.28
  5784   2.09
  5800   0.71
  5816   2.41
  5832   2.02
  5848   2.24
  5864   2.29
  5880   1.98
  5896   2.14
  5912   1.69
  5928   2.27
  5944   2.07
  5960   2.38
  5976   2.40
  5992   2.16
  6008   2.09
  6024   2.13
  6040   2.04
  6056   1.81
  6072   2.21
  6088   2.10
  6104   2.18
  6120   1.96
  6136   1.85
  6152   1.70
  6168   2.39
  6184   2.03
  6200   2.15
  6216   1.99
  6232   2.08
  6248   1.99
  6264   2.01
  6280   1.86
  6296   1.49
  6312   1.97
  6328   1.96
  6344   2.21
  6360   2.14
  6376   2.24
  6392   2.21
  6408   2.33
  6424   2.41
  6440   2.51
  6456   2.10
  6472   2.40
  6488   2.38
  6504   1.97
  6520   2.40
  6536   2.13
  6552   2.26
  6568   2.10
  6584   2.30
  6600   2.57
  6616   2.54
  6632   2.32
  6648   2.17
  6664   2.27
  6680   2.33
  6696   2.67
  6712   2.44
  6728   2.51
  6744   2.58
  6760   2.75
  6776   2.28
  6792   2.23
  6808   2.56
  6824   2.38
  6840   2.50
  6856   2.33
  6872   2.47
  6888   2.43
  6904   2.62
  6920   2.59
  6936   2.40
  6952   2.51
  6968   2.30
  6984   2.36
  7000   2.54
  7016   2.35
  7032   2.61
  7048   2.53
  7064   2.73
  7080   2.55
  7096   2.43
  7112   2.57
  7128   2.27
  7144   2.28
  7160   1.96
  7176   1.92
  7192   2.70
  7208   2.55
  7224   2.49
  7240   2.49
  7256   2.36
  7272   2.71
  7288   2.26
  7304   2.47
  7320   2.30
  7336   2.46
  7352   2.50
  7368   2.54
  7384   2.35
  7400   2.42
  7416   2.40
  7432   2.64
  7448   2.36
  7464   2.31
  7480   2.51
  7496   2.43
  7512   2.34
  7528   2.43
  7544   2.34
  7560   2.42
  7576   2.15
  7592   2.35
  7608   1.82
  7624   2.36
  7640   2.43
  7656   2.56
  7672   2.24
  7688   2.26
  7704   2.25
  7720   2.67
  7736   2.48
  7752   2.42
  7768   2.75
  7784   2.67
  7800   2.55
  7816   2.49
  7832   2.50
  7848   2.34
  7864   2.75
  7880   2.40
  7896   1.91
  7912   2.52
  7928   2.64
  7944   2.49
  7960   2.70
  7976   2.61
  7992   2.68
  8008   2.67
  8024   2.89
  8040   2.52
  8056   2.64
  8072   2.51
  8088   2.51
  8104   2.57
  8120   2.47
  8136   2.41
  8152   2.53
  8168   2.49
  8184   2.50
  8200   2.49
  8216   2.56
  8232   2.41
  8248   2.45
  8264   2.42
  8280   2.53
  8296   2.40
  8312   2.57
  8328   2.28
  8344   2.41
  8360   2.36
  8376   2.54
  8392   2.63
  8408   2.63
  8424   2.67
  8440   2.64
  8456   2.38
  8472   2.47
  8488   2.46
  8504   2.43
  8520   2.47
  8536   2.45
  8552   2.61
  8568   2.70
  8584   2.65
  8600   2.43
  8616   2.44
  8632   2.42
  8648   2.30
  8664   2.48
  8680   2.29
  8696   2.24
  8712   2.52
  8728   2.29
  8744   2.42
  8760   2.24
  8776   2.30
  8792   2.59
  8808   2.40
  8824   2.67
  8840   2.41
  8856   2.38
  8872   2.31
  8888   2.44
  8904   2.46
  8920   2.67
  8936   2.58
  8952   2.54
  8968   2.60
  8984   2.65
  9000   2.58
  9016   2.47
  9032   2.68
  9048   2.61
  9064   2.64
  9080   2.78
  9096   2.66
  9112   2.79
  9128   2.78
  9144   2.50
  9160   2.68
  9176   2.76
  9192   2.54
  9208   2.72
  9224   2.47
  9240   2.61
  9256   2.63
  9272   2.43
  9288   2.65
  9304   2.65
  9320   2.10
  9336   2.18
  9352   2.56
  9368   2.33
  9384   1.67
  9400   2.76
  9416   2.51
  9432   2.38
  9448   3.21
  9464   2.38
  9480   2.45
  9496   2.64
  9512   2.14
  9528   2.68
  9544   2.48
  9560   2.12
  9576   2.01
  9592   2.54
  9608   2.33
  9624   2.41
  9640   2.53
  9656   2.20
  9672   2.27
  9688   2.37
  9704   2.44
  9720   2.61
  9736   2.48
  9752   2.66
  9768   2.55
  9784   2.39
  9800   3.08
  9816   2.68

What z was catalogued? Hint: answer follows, 0.216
